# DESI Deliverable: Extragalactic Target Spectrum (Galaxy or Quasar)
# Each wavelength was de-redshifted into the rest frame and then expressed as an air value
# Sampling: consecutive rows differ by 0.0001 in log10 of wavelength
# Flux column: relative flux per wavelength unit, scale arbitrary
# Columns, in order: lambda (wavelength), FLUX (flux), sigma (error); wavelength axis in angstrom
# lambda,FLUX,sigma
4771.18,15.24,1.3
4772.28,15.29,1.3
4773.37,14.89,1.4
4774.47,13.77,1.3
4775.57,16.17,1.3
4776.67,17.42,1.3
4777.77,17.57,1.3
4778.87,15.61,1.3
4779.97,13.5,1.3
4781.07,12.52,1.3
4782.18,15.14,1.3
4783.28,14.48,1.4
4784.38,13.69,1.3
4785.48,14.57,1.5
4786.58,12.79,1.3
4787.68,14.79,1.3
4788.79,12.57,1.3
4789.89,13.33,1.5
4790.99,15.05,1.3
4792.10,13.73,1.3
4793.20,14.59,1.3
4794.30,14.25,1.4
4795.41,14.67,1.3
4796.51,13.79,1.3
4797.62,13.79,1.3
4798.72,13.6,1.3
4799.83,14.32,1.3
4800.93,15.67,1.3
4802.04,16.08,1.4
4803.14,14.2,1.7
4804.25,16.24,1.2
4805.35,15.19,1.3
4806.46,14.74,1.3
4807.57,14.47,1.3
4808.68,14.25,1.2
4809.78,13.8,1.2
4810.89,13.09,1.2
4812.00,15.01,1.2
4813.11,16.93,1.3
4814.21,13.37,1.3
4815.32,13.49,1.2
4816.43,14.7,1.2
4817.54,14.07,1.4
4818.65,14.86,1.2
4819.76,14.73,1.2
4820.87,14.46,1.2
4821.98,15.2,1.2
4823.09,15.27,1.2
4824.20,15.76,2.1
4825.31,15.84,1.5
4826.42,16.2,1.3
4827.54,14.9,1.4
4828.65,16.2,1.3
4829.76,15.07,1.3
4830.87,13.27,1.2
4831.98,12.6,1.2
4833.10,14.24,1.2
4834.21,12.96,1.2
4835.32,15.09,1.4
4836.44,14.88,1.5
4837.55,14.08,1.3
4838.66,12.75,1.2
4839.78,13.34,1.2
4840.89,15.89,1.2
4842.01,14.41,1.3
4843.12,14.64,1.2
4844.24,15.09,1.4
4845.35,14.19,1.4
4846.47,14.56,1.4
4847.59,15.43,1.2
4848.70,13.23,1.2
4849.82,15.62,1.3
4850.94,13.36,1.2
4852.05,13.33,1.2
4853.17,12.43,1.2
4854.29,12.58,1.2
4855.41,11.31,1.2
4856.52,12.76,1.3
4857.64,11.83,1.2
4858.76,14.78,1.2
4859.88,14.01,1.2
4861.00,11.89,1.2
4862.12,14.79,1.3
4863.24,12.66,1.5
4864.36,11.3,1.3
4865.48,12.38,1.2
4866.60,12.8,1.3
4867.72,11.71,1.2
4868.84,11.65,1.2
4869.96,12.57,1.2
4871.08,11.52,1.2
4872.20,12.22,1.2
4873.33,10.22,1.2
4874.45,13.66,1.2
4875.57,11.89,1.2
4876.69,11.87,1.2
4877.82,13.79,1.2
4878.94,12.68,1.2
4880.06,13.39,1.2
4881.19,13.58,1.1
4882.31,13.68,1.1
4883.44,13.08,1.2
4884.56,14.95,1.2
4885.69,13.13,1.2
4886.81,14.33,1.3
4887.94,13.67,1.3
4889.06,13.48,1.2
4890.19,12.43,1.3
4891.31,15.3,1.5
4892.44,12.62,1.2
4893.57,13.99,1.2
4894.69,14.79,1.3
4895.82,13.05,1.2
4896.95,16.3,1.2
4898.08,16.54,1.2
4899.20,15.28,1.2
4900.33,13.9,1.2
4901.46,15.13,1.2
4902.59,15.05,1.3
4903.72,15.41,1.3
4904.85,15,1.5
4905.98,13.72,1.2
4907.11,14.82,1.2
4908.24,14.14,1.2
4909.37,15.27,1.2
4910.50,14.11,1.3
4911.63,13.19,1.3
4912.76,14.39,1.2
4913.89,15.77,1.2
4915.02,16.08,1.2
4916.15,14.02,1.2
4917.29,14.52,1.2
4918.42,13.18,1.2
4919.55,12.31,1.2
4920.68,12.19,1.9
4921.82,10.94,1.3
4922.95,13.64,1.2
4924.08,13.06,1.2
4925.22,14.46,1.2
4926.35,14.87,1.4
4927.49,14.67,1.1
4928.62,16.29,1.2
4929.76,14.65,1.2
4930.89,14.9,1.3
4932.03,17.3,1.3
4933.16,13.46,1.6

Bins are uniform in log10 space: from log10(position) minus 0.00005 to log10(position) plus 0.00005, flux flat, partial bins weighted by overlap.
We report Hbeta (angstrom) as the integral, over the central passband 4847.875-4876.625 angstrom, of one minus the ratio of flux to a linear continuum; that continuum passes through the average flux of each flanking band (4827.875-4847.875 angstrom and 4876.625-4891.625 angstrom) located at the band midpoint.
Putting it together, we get 2.6 angstrom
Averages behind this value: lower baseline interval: 14.4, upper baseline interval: 13.6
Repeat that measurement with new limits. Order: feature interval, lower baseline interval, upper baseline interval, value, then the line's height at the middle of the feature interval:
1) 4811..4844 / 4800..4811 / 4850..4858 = -1.8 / 13.9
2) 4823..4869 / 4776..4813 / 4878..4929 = 1.6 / 14.3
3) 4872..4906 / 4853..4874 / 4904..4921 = -1.2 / 13.4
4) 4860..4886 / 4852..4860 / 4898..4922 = 1.1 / 13.3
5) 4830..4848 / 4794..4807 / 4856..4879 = -1.0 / 13.5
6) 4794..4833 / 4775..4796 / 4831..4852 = -0.9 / 14.4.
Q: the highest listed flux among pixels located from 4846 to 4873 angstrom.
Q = 15.62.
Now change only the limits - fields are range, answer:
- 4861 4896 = 15.3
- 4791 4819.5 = 16.93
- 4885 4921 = 16.54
